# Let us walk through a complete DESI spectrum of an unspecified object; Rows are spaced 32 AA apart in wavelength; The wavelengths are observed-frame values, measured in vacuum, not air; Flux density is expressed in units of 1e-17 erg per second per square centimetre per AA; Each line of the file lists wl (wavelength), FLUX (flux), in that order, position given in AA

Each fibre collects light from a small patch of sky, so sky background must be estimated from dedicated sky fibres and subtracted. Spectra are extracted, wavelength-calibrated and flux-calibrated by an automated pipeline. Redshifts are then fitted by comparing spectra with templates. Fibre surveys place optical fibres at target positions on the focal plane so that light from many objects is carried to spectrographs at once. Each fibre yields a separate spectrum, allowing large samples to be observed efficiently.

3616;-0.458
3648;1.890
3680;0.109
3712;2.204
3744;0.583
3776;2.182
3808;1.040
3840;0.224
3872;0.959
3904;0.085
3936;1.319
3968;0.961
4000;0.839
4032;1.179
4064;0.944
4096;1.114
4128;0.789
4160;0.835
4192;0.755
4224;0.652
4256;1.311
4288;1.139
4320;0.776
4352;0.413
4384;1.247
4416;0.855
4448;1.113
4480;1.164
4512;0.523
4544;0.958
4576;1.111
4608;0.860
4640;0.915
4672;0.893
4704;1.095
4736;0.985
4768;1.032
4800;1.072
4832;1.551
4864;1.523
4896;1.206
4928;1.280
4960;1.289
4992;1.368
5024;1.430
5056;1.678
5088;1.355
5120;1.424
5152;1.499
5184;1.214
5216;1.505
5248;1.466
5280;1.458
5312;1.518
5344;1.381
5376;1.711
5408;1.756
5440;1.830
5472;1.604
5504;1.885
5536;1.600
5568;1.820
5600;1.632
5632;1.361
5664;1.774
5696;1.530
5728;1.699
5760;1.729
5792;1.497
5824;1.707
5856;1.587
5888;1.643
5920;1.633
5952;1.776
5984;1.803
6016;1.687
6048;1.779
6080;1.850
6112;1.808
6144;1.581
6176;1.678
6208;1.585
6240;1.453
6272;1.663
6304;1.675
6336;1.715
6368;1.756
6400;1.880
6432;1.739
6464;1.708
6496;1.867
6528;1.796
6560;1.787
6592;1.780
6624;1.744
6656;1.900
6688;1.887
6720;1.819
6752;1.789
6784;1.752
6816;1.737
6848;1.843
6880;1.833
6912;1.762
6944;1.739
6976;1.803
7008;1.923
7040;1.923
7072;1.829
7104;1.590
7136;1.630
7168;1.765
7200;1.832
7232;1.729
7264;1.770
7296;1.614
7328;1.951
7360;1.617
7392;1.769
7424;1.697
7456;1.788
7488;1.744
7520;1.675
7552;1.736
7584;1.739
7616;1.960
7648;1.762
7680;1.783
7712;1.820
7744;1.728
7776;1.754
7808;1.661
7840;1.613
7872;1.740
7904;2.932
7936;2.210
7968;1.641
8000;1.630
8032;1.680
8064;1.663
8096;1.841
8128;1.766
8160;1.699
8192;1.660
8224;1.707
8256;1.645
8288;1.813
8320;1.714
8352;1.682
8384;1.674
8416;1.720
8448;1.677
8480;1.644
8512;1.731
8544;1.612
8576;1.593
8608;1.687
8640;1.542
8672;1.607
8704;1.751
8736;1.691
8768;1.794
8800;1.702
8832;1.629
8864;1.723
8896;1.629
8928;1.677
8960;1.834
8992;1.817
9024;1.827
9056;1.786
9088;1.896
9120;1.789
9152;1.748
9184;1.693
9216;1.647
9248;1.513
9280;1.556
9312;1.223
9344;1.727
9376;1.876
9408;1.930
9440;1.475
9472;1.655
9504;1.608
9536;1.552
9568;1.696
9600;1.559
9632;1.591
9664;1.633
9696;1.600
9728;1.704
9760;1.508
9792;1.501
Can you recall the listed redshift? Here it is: 0.205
